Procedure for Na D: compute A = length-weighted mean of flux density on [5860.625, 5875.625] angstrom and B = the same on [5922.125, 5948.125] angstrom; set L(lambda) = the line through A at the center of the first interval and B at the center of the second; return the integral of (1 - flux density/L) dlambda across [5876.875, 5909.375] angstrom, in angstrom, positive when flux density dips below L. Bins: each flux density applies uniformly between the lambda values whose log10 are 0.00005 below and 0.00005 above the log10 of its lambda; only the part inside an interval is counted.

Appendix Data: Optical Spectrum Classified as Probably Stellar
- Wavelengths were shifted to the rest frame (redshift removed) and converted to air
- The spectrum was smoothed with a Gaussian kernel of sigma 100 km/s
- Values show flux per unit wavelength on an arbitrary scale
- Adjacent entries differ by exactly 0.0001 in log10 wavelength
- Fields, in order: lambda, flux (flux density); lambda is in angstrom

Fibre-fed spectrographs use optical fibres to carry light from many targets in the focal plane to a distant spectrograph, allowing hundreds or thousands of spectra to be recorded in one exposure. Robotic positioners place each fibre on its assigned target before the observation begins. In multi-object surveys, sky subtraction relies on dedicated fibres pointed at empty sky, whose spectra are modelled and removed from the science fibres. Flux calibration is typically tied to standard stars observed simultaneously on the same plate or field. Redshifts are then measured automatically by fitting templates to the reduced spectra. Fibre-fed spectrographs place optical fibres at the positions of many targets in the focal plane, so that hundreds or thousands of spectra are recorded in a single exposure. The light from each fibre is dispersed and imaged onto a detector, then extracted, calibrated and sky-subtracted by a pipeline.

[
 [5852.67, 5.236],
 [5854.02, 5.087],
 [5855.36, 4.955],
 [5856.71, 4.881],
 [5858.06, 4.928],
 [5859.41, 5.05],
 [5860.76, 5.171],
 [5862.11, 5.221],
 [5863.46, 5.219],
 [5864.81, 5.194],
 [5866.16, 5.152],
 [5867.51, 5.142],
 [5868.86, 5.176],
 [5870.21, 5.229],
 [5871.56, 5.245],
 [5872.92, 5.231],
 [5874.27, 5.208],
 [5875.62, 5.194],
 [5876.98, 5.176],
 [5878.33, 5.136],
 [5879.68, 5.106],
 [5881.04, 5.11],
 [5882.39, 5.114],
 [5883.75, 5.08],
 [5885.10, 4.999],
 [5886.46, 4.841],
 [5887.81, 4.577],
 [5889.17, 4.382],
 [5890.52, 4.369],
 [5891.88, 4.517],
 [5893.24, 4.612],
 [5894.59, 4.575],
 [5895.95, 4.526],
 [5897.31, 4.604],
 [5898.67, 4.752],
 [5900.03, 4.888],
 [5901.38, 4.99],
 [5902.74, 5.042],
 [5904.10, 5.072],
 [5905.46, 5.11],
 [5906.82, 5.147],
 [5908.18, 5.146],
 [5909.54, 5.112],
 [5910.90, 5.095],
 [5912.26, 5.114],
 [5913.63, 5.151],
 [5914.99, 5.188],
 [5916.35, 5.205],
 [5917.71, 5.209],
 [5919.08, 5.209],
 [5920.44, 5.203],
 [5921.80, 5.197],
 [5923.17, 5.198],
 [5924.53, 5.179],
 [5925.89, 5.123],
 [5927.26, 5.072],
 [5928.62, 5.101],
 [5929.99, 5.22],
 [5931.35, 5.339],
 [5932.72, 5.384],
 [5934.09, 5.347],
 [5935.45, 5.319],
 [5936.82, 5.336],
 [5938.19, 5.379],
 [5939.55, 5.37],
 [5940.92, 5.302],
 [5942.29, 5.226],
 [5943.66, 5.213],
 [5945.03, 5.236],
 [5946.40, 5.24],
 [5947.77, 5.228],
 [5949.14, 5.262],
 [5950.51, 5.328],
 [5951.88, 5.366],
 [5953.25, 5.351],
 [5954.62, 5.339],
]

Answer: 2.2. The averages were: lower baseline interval 5.2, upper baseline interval 5.25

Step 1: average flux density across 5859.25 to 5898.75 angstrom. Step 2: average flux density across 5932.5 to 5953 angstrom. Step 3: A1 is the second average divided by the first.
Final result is 1.07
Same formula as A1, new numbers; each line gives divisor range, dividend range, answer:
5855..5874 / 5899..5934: 1.00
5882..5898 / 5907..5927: 1.10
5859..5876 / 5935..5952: 1.02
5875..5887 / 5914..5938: 1.03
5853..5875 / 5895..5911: 0.96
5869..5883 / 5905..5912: 0.99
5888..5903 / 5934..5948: 1.14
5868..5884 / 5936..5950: 1.02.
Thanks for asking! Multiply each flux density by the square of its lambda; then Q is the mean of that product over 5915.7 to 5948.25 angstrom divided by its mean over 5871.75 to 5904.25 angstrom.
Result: 1.09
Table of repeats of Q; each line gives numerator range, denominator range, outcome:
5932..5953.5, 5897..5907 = 1.08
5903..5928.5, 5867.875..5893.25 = 1.05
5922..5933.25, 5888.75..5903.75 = 1.12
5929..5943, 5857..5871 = 1.06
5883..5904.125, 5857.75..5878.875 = 0.92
